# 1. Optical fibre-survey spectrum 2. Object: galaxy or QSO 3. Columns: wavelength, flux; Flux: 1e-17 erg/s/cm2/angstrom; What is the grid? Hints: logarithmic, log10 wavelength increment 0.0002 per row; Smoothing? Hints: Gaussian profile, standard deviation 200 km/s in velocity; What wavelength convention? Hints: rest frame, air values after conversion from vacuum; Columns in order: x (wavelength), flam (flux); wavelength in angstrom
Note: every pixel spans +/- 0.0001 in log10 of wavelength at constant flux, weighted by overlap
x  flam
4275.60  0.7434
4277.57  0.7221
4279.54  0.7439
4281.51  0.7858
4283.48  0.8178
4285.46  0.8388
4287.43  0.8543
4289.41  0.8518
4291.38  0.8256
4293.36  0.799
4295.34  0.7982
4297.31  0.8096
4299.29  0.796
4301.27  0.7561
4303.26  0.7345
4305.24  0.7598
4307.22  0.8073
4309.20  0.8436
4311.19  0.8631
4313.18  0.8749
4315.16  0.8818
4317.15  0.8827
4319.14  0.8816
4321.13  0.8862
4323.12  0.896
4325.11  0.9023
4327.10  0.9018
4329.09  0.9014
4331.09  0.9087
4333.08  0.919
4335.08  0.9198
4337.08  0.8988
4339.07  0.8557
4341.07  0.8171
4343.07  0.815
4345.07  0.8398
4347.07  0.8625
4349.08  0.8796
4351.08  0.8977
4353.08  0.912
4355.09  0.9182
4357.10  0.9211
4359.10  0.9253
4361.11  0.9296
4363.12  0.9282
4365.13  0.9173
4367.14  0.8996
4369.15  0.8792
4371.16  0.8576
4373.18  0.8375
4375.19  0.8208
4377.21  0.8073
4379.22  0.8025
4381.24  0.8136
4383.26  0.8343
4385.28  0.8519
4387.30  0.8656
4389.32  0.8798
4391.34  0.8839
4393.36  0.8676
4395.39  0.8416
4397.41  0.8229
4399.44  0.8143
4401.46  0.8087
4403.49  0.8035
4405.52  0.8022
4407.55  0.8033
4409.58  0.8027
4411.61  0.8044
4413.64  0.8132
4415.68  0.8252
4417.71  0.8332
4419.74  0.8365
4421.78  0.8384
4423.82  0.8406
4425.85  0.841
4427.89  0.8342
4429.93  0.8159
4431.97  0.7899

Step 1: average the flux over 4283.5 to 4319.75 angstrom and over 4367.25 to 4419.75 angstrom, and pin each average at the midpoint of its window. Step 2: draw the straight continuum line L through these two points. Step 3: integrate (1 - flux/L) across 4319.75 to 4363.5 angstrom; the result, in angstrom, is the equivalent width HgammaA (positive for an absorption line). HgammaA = -3.4 angstrom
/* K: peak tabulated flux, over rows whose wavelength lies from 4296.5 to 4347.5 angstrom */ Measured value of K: 0.9198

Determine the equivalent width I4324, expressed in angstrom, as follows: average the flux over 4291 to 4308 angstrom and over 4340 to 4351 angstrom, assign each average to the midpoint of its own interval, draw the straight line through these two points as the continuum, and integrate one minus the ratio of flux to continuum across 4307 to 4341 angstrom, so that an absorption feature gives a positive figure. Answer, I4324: -2.7 angstrom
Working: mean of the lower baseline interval 0.786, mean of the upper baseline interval 0.847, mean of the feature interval 0.884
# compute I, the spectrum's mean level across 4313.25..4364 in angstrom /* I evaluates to 0.891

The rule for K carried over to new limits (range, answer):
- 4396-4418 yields 0.8332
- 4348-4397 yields 0.9296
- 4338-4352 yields 0.8977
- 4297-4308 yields 0.8096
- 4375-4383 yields 0.8208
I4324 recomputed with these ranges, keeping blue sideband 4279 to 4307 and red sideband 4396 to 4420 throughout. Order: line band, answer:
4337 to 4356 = -1.5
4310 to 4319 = -0.8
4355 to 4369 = -1.9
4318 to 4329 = -1.2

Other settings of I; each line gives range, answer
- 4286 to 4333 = 0.846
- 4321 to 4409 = 0.866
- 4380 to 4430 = 0.831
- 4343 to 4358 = 0.884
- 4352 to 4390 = 0.874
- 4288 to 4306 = 0.794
